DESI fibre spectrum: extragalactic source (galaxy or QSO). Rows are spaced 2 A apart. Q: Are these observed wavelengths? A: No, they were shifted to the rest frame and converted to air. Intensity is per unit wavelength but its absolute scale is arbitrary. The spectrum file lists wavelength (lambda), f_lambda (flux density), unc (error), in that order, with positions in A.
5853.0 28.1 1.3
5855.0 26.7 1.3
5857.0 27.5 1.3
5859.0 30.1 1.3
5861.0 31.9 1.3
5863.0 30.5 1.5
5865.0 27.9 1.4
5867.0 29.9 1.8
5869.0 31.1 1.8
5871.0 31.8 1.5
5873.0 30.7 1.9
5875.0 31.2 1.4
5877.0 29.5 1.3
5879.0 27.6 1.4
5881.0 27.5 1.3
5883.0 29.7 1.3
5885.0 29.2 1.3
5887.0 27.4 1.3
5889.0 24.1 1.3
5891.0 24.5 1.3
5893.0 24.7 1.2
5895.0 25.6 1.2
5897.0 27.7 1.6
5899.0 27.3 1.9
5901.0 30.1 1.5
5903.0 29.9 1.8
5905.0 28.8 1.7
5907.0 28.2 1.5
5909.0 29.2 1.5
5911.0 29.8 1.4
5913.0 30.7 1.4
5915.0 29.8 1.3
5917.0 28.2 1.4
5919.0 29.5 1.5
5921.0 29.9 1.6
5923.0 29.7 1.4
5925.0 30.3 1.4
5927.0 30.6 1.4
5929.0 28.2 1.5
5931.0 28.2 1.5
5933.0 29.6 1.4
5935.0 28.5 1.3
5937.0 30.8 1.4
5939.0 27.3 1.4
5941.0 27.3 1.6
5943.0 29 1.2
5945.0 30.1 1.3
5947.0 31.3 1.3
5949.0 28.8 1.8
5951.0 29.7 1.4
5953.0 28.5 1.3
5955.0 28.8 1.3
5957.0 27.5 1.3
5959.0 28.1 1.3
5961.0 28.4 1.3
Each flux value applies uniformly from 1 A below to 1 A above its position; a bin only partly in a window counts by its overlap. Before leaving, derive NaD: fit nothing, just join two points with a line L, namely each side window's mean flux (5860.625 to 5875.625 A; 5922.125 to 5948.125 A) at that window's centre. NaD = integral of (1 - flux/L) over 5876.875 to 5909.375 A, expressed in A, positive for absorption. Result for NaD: 2.7 A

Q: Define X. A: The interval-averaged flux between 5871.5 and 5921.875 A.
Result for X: 28.5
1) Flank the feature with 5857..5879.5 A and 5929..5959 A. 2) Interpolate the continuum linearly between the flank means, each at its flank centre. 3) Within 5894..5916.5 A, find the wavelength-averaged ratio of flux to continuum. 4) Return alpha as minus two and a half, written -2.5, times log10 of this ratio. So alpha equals 0.03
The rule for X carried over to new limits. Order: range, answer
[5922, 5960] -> 29.1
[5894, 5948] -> 29.1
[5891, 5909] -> 27.7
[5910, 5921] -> 29.6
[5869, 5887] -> 29.6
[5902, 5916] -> 29.5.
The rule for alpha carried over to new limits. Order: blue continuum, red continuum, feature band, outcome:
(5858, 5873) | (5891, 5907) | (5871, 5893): 0.035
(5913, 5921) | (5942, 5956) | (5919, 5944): 0.012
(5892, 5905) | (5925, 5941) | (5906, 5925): -0.044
